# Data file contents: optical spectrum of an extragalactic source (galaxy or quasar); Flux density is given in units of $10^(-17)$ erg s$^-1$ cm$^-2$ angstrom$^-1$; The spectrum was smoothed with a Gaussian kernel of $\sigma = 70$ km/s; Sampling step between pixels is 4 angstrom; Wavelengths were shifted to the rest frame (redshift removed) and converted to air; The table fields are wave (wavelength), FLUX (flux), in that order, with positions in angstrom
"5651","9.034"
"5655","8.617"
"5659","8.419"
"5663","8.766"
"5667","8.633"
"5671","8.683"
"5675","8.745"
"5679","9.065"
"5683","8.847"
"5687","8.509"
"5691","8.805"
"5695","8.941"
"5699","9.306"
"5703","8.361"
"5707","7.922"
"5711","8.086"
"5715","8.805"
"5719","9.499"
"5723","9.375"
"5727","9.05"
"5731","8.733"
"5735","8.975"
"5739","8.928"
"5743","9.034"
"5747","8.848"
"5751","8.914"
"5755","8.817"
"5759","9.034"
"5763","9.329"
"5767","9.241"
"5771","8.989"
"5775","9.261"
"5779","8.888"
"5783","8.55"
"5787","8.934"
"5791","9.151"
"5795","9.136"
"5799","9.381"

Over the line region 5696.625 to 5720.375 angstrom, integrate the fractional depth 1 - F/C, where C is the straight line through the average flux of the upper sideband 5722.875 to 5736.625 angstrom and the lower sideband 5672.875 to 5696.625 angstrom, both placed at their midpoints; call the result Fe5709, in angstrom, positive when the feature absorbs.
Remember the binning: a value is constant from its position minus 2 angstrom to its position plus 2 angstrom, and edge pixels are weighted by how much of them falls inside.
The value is 0.70 angstrom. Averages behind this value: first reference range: 8.82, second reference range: 8.99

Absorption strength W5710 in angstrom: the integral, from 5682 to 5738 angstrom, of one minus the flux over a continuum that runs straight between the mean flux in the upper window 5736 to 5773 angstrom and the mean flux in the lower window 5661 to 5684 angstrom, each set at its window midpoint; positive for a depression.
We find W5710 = 0.6 angstrom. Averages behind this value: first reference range 8.79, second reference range 9.01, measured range 8.8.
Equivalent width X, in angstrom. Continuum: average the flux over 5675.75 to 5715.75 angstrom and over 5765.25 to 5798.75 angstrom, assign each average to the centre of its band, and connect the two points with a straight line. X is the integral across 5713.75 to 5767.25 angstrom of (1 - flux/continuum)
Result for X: -1.1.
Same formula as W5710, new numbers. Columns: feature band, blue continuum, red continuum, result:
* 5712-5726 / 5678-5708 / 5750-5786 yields -0.5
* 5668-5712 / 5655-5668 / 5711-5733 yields 0.6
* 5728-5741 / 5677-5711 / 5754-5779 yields 0.0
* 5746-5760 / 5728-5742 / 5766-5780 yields 0.2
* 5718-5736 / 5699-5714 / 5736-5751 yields -0.9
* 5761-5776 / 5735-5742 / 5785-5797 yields -0.3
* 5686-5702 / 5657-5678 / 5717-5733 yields 0.0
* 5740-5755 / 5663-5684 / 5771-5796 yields 0.0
